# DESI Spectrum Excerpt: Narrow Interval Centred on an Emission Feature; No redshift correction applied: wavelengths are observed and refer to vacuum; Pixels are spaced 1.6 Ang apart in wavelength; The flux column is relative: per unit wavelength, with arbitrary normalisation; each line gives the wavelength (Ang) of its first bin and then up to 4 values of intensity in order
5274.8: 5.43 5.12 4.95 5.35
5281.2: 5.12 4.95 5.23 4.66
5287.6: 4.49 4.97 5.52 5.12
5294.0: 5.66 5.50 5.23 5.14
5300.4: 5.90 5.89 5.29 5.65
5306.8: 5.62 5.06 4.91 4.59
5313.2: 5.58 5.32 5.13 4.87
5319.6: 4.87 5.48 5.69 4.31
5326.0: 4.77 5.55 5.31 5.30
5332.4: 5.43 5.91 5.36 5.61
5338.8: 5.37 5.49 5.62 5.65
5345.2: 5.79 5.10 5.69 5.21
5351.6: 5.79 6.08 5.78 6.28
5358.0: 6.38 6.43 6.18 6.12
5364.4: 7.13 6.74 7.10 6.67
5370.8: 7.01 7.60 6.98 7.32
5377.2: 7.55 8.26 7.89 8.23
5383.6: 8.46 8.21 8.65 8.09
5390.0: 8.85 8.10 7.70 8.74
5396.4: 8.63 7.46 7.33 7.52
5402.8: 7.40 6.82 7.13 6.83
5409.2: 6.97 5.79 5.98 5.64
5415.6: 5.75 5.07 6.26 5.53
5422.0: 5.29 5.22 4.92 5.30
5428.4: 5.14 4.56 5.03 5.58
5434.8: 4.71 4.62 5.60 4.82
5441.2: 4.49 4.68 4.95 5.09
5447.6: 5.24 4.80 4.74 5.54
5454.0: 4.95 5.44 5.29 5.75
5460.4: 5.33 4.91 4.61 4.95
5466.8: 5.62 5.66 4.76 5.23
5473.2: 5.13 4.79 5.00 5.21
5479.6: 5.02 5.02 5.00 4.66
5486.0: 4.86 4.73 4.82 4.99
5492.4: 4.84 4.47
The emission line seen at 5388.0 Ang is Mg II 2798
